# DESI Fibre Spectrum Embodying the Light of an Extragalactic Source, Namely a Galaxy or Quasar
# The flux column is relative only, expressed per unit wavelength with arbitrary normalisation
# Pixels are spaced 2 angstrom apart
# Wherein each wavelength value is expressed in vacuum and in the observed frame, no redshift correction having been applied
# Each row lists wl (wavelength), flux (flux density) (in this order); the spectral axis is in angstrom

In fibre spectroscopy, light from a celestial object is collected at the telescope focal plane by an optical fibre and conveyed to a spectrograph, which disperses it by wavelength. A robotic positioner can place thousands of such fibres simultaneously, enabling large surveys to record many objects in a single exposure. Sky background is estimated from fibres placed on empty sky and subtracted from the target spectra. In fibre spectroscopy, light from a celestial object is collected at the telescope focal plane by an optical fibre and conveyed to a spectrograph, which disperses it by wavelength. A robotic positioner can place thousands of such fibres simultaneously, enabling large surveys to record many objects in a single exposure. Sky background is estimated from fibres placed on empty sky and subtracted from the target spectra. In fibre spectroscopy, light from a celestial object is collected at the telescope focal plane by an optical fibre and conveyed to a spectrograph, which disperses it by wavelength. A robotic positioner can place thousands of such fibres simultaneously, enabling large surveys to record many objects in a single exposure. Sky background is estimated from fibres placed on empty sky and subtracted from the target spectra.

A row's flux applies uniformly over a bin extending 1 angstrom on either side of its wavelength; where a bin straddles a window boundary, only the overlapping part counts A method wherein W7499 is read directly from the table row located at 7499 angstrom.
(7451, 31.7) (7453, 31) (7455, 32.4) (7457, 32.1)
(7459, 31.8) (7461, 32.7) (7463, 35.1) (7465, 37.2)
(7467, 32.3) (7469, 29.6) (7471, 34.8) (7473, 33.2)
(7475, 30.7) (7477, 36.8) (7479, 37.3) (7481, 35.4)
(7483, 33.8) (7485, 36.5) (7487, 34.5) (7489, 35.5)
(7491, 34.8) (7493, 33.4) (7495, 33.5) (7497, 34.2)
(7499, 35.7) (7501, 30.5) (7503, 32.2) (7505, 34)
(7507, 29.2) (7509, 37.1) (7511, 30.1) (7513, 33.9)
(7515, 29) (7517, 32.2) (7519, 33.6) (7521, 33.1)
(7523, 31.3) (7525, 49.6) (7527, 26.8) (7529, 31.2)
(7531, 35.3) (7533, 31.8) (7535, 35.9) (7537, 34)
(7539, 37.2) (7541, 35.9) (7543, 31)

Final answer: 35.7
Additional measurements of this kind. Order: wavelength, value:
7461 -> 32.7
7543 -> 31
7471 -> 34.8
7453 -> 31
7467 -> 32.3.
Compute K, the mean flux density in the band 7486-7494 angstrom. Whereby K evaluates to 34.5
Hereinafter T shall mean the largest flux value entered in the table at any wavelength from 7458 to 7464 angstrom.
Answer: 35.1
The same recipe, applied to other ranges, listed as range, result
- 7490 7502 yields 35.7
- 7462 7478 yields 37.2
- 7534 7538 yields 35.9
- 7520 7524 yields 33.1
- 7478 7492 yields 37.3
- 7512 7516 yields 33.9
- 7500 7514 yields 37.1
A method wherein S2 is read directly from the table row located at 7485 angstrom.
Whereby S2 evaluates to 36.5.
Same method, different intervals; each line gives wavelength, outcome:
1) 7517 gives 32.2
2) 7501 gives 30.5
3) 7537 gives 34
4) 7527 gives 26.8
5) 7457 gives 32.1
